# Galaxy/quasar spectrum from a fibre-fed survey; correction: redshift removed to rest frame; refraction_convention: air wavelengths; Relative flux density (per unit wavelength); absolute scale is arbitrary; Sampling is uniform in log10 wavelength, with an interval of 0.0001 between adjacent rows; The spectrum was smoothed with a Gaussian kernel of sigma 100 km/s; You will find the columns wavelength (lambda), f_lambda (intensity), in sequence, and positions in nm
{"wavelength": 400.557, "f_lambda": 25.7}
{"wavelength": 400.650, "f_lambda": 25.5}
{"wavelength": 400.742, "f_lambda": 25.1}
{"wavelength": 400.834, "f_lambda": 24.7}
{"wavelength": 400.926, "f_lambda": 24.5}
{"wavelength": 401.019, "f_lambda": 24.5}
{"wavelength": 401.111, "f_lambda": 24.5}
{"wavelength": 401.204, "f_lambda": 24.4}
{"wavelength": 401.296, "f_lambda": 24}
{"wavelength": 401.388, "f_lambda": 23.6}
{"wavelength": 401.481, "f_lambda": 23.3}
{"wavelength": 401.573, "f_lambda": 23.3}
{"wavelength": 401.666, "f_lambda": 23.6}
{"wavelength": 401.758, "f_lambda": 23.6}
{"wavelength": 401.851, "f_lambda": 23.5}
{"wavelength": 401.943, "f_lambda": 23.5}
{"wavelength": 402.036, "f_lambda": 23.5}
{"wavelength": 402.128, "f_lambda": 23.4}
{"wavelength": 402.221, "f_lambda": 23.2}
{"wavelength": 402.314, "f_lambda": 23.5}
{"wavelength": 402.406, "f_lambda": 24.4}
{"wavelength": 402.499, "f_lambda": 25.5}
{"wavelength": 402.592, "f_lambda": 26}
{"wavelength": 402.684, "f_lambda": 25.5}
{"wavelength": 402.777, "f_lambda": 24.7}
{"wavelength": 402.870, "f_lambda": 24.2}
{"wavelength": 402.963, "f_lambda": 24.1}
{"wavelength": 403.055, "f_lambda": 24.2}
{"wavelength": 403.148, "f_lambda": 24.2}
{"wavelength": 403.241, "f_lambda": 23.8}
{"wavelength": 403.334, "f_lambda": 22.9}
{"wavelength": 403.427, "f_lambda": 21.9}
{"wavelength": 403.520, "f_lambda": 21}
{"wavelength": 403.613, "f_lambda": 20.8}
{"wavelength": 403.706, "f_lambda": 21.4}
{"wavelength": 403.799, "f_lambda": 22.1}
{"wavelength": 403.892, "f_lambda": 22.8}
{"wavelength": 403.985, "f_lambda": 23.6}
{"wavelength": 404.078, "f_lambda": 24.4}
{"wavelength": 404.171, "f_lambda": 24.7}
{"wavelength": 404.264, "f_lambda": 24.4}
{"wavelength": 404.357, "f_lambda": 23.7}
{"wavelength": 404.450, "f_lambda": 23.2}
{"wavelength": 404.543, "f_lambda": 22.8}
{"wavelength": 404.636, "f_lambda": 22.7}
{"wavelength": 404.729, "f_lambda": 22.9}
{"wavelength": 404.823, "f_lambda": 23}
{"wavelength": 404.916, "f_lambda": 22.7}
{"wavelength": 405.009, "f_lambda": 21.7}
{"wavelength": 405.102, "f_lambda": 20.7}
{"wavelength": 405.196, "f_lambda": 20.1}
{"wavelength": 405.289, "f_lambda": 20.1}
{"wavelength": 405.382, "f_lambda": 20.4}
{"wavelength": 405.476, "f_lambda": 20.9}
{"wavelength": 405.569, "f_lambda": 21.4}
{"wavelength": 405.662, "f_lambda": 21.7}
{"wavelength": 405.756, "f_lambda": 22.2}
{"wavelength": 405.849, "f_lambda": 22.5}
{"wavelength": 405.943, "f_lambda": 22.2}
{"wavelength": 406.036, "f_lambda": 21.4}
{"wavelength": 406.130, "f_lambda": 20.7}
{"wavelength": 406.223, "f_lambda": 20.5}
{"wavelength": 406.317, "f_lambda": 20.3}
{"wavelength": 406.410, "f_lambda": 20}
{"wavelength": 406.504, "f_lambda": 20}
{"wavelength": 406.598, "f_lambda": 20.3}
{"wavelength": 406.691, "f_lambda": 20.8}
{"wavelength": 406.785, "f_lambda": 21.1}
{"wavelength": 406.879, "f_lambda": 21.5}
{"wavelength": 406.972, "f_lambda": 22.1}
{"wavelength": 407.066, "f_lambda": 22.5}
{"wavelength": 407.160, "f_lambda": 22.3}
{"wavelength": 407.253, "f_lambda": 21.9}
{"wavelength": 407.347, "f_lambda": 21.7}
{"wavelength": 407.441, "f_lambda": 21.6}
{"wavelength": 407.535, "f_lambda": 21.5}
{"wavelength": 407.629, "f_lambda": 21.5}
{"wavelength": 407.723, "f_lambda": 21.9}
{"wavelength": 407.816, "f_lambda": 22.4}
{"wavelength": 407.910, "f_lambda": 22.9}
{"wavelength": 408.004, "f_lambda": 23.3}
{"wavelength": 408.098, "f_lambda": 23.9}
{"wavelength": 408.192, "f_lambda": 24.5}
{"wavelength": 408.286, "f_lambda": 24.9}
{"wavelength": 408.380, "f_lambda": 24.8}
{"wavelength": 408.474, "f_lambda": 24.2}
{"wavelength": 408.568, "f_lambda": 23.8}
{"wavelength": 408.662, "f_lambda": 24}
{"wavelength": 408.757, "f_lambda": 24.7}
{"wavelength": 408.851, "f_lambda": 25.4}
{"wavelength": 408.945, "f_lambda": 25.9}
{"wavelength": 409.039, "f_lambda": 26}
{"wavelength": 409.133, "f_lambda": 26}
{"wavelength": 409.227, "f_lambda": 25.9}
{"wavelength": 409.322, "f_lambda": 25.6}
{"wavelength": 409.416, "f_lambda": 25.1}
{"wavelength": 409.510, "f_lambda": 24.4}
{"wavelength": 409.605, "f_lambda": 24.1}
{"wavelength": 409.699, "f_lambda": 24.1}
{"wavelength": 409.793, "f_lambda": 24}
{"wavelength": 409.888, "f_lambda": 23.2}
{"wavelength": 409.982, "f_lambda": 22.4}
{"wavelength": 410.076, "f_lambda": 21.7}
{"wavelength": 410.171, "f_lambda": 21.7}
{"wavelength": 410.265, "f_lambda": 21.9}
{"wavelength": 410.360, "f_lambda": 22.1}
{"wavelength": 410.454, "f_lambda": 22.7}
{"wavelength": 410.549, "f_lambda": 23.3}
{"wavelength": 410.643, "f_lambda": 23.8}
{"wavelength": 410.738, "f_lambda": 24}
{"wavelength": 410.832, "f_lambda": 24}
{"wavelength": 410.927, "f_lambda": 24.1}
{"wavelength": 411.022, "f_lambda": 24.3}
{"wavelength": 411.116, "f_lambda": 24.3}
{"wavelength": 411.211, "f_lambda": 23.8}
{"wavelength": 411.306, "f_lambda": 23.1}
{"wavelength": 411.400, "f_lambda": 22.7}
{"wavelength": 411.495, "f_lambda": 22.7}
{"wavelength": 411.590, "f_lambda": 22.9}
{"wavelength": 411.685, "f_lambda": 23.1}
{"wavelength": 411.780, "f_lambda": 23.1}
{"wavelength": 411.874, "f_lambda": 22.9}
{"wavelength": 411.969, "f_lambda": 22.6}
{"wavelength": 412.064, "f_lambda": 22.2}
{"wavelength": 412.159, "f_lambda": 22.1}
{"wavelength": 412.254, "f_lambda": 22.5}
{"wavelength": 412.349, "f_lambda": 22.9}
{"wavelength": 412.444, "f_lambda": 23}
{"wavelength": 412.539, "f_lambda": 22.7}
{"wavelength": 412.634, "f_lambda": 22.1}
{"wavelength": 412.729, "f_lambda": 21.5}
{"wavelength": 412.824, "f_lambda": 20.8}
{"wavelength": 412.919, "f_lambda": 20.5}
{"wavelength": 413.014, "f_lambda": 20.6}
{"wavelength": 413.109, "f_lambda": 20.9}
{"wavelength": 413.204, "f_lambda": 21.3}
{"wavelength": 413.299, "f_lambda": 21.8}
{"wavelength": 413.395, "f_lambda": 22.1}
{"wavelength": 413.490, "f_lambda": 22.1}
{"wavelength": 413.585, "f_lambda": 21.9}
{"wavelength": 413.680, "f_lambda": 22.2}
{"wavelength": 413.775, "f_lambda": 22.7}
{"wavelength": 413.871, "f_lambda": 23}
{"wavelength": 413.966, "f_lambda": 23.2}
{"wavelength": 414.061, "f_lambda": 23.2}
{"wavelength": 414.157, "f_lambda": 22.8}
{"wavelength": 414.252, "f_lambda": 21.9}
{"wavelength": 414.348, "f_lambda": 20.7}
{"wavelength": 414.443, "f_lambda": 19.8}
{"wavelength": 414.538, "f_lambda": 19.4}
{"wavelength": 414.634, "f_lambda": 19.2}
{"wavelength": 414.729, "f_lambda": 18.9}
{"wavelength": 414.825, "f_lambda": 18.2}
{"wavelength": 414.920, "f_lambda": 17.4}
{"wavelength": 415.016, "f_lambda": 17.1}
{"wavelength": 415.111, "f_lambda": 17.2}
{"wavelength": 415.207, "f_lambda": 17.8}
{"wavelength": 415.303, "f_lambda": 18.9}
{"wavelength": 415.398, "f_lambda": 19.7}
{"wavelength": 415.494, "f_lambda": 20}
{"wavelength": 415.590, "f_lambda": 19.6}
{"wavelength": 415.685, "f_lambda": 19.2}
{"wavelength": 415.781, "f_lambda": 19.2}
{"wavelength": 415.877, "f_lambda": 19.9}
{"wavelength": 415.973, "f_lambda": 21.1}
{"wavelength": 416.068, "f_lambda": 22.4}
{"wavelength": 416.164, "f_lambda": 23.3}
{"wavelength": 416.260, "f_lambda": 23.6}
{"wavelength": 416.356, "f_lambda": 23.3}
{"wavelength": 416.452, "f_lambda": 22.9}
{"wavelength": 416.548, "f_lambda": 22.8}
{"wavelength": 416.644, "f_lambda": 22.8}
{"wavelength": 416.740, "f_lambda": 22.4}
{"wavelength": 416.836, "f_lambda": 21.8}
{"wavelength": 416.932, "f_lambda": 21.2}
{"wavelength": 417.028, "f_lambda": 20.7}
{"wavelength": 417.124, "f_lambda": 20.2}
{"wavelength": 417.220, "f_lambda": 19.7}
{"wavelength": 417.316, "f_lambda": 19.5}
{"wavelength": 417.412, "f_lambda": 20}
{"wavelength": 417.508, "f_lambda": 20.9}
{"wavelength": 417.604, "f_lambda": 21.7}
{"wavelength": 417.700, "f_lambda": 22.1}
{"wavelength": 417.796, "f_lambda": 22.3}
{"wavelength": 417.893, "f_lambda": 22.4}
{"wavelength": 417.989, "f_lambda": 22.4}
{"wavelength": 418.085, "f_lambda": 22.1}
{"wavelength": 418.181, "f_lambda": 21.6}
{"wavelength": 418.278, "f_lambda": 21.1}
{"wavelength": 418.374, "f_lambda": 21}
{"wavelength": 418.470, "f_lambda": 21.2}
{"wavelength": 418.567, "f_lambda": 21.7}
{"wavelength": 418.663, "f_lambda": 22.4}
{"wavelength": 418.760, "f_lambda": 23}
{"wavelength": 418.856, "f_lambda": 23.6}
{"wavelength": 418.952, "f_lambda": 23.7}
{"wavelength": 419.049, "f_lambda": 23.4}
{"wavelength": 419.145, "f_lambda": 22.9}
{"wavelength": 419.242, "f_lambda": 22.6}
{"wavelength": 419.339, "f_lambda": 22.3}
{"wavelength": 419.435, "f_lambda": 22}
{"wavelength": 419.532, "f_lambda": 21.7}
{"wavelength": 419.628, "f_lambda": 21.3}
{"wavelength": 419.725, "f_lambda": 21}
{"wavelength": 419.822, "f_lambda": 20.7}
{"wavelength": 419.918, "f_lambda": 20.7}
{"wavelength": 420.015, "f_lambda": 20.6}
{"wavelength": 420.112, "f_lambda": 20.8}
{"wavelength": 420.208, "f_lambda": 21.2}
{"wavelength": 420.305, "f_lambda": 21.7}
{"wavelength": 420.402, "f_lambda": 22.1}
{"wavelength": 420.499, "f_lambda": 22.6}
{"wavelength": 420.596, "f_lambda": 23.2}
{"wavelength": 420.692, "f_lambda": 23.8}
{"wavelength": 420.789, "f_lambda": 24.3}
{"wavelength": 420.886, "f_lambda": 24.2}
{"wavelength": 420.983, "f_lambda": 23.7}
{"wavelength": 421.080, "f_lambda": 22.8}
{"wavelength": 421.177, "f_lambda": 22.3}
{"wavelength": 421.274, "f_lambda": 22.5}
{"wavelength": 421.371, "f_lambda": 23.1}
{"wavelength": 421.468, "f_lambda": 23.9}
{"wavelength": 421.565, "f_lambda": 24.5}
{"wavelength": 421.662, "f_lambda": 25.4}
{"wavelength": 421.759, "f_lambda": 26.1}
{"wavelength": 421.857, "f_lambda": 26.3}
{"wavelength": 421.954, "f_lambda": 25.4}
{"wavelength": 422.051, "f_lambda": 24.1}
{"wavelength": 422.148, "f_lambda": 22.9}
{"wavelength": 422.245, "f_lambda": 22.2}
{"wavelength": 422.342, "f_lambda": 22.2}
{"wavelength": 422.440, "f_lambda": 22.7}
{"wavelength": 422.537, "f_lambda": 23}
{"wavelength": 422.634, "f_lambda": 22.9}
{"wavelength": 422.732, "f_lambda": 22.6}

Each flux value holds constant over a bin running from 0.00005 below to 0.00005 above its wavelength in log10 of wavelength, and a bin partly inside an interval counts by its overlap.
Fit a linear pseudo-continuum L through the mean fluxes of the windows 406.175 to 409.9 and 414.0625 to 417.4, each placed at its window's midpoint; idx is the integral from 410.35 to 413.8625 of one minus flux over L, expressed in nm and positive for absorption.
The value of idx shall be -0.14 nm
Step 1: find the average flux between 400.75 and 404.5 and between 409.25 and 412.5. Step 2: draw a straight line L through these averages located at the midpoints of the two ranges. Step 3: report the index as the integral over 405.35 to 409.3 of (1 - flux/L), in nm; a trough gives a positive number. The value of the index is 0.145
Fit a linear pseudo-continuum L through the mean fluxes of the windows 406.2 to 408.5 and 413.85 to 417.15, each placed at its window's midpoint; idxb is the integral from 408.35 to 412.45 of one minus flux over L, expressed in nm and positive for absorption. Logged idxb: -0.40 nm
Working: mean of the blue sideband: 22.1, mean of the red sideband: 20.7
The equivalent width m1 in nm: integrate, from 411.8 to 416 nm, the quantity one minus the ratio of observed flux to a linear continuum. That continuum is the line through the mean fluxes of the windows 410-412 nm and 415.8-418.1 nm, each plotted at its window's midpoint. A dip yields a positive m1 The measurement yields 0.29 nm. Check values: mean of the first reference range 23.1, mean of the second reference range 21.7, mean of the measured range 20.9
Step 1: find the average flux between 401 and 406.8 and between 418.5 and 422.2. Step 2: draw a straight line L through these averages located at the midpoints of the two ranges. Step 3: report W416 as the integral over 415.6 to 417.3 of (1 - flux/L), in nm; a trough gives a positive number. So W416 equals 0.10 nm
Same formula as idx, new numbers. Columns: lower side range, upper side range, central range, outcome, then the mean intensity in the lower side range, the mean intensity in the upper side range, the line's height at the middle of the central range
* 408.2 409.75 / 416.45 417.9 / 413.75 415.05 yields 0.119 nm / 24.9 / 21.4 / 22.6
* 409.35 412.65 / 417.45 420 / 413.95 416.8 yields 0.241 nm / 23.2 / 22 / 22.5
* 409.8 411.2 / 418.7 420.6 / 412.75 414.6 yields 0.094 nm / 23.1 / 22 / 22.8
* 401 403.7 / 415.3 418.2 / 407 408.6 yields -0.007 nm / 23.7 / 21.3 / 22.8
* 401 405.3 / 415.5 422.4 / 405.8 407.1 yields 0.111 nm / 23.3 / 22.2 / 23.1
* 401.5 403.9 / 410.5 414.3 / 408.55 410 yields -0.116 nm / 23.5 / 22.6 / 22.9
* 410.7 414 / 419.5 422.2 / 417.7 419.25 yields 0.036 nm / 22.6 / 23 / 22.9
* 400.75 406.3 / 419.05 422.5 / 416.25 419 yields 0.126 nm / 23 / 22.9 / 22.9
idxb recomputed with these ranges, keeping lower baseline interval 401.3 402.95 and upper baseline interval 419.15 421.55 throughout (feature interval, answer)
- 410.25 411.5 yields -0.010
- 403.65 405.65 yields 0.121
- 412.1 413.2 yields 0.061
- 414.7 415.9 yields 0.217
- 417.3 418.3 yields 0.046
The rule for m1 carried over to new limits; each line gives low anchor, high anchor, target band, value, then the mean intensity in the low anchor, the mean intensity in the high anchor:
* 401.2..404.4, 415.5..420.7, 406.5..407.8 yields 0.086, 23.6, 21.7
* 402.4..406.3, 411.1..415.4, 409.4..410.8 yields -0.086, 22.7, 21.4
